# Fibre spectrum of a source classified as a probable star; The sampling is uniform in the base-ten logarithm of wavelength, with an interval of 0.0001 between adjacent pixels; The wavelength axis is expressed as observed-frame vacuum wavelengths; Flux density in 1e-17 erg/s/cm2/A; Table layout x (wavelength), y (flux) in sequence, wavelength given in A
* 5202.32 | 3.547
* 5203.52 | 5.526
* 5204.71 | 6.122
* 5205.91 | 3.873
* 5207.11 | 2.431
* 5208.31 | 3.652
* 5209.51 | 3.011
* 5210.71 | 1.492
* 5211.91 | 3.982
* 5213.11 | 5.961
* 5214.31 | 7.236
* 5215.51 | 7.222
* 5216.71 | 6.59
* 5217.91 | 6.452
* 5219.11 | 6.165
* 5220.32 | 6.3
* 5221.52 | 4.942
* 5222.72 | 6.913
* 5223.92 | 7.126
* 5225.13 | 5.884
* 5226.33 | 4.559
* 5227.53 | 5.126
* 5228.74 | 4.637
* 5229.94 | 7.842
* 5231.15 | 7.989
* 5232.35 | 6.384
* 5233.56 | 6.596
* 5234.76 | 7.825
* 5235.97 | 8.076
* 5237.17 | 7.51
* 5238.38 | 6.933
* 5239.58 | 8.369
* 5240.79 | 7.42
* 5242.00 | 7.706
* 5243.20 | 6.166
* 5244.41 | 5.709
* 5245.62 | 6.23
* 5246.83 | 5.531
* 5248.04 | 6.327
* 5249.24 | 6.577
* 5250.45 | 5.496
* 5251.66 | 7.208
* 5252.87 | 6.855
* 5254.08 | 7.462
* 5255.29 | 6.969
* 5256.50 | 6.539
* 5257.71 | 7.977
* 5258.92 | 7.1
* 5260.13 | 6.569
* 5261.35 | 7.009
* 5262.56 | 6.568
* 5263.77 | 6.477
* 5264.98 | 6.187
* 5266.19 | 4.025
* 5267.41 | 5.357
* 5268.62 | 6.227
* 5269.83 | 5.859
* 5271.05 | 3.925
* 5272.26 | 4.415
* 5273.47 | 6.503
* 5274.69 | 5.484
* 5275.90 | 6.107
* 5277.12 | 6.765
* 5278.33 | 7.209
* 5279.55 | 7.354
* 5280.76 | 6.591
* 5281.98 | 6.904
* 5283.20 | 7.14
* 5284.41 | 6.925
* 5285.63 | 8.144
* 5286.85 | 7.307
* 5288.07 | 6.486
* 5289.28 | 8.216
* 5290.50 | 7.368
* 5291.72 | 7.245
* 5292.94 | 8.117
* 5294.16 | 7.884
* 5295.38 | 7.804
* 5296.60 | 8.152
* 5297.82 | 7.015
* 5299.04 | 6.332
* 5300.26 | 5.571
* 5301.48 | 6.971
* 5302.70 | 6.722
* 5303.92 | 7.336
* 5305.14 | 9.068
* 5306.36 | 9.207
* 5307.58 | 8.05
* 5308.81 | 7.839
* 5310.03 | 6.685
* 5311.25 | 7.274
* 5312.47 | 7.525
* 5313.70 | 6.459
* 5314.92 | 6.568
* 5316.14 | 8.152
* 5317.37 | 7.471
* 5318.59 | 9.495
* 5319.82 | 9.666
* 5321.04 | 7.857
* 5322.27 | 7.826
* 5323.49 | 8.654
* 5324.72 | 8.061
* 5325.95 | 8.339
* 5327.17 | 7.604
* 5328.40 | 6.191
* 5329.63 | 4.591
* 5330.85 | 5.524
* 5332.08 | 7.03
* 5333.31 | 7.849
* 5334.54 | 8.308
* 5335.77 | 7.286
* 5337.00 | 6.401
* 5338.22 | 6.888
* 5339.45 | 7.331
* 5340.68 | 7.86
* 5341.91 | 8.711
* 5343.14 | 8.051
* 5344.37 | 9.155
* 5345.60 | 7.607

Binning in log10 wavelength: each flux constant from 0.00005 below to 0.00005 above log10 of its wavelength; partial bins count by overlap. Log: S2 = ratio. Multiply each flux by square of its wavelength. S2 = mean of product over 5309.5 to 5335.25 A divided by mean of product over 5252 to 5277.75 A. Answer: 1.23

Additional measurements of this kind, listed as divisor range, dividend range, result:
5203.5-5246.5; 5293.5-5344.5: 1.30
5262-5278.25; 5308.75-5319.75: 1.35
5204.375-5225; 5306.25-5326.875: 1.56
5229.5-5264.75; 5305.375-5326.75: 1.18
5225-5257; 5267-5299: 1.03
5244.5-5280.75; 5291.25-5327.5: 1.25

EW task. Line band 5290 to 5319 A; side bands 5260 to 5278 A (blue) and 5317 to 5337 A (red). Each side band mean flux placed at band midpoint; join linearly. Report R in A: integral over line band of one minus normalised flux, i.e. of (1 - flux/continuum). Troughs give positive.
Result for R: -2.6 A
